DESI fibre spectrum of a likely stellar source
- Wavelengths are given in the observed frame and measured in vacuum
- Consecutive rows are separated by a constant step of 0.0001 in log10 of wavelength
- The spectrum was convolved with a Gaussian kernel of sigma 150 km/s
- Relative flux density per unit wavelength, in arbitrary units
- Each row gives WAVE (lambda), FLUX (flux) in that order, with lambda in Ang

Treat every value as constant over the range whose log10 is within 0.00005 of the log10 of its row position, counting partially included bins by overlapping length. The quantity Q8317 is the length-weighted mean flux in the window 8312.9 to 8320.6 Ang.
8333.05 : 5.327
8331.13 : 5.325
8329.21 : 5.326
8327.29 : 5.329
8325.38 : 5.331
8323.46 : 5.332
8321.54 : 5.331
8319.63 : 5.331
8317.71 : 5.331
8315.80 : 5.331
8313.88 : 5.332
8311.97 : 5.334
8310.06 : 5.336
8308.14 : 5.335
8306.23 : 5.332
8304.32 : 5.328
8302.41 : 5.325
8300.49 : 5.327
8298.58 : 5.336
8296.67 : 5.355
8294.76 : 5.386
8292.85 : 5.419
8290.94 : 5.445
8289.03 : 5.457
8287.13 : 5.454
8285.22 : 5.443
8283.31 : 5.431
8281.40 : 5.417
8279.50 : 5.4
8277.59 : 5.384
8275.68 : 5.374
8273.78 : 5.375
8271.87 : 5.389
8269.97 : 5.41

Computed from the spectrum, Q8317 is 5.33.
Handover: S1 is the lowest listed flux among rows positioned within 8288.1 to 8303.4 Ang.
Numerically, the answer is 5.325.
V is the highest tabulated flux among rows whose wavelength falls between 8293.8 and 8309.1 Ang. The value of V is 5.386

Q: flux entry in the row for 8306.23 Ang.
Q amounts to 5.332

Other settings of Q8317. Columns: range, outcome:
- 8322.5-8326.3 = 5.32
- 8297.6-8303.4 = 5.32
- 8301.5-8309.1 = 5.33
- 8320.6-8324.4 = 5.33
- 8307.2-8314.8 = 5.33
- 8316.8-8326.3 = 5.33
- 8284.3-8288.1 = 5.46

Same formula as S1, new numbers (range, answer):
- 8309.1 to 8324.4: 5.331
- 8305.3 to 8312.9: 5.332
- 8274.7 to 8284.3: 5.374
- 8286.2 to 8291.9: 5.445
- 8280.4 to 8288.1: 5.417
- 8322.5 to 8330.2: 5.326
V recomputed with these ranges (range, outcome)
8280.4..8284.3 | 5.431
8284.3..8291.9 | 5.457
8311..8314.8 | 5.334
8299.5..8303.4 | 5.327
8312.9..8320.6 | 5.332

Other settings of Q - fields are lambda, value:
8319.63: 5.331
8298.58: 5.336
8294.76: 5.386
